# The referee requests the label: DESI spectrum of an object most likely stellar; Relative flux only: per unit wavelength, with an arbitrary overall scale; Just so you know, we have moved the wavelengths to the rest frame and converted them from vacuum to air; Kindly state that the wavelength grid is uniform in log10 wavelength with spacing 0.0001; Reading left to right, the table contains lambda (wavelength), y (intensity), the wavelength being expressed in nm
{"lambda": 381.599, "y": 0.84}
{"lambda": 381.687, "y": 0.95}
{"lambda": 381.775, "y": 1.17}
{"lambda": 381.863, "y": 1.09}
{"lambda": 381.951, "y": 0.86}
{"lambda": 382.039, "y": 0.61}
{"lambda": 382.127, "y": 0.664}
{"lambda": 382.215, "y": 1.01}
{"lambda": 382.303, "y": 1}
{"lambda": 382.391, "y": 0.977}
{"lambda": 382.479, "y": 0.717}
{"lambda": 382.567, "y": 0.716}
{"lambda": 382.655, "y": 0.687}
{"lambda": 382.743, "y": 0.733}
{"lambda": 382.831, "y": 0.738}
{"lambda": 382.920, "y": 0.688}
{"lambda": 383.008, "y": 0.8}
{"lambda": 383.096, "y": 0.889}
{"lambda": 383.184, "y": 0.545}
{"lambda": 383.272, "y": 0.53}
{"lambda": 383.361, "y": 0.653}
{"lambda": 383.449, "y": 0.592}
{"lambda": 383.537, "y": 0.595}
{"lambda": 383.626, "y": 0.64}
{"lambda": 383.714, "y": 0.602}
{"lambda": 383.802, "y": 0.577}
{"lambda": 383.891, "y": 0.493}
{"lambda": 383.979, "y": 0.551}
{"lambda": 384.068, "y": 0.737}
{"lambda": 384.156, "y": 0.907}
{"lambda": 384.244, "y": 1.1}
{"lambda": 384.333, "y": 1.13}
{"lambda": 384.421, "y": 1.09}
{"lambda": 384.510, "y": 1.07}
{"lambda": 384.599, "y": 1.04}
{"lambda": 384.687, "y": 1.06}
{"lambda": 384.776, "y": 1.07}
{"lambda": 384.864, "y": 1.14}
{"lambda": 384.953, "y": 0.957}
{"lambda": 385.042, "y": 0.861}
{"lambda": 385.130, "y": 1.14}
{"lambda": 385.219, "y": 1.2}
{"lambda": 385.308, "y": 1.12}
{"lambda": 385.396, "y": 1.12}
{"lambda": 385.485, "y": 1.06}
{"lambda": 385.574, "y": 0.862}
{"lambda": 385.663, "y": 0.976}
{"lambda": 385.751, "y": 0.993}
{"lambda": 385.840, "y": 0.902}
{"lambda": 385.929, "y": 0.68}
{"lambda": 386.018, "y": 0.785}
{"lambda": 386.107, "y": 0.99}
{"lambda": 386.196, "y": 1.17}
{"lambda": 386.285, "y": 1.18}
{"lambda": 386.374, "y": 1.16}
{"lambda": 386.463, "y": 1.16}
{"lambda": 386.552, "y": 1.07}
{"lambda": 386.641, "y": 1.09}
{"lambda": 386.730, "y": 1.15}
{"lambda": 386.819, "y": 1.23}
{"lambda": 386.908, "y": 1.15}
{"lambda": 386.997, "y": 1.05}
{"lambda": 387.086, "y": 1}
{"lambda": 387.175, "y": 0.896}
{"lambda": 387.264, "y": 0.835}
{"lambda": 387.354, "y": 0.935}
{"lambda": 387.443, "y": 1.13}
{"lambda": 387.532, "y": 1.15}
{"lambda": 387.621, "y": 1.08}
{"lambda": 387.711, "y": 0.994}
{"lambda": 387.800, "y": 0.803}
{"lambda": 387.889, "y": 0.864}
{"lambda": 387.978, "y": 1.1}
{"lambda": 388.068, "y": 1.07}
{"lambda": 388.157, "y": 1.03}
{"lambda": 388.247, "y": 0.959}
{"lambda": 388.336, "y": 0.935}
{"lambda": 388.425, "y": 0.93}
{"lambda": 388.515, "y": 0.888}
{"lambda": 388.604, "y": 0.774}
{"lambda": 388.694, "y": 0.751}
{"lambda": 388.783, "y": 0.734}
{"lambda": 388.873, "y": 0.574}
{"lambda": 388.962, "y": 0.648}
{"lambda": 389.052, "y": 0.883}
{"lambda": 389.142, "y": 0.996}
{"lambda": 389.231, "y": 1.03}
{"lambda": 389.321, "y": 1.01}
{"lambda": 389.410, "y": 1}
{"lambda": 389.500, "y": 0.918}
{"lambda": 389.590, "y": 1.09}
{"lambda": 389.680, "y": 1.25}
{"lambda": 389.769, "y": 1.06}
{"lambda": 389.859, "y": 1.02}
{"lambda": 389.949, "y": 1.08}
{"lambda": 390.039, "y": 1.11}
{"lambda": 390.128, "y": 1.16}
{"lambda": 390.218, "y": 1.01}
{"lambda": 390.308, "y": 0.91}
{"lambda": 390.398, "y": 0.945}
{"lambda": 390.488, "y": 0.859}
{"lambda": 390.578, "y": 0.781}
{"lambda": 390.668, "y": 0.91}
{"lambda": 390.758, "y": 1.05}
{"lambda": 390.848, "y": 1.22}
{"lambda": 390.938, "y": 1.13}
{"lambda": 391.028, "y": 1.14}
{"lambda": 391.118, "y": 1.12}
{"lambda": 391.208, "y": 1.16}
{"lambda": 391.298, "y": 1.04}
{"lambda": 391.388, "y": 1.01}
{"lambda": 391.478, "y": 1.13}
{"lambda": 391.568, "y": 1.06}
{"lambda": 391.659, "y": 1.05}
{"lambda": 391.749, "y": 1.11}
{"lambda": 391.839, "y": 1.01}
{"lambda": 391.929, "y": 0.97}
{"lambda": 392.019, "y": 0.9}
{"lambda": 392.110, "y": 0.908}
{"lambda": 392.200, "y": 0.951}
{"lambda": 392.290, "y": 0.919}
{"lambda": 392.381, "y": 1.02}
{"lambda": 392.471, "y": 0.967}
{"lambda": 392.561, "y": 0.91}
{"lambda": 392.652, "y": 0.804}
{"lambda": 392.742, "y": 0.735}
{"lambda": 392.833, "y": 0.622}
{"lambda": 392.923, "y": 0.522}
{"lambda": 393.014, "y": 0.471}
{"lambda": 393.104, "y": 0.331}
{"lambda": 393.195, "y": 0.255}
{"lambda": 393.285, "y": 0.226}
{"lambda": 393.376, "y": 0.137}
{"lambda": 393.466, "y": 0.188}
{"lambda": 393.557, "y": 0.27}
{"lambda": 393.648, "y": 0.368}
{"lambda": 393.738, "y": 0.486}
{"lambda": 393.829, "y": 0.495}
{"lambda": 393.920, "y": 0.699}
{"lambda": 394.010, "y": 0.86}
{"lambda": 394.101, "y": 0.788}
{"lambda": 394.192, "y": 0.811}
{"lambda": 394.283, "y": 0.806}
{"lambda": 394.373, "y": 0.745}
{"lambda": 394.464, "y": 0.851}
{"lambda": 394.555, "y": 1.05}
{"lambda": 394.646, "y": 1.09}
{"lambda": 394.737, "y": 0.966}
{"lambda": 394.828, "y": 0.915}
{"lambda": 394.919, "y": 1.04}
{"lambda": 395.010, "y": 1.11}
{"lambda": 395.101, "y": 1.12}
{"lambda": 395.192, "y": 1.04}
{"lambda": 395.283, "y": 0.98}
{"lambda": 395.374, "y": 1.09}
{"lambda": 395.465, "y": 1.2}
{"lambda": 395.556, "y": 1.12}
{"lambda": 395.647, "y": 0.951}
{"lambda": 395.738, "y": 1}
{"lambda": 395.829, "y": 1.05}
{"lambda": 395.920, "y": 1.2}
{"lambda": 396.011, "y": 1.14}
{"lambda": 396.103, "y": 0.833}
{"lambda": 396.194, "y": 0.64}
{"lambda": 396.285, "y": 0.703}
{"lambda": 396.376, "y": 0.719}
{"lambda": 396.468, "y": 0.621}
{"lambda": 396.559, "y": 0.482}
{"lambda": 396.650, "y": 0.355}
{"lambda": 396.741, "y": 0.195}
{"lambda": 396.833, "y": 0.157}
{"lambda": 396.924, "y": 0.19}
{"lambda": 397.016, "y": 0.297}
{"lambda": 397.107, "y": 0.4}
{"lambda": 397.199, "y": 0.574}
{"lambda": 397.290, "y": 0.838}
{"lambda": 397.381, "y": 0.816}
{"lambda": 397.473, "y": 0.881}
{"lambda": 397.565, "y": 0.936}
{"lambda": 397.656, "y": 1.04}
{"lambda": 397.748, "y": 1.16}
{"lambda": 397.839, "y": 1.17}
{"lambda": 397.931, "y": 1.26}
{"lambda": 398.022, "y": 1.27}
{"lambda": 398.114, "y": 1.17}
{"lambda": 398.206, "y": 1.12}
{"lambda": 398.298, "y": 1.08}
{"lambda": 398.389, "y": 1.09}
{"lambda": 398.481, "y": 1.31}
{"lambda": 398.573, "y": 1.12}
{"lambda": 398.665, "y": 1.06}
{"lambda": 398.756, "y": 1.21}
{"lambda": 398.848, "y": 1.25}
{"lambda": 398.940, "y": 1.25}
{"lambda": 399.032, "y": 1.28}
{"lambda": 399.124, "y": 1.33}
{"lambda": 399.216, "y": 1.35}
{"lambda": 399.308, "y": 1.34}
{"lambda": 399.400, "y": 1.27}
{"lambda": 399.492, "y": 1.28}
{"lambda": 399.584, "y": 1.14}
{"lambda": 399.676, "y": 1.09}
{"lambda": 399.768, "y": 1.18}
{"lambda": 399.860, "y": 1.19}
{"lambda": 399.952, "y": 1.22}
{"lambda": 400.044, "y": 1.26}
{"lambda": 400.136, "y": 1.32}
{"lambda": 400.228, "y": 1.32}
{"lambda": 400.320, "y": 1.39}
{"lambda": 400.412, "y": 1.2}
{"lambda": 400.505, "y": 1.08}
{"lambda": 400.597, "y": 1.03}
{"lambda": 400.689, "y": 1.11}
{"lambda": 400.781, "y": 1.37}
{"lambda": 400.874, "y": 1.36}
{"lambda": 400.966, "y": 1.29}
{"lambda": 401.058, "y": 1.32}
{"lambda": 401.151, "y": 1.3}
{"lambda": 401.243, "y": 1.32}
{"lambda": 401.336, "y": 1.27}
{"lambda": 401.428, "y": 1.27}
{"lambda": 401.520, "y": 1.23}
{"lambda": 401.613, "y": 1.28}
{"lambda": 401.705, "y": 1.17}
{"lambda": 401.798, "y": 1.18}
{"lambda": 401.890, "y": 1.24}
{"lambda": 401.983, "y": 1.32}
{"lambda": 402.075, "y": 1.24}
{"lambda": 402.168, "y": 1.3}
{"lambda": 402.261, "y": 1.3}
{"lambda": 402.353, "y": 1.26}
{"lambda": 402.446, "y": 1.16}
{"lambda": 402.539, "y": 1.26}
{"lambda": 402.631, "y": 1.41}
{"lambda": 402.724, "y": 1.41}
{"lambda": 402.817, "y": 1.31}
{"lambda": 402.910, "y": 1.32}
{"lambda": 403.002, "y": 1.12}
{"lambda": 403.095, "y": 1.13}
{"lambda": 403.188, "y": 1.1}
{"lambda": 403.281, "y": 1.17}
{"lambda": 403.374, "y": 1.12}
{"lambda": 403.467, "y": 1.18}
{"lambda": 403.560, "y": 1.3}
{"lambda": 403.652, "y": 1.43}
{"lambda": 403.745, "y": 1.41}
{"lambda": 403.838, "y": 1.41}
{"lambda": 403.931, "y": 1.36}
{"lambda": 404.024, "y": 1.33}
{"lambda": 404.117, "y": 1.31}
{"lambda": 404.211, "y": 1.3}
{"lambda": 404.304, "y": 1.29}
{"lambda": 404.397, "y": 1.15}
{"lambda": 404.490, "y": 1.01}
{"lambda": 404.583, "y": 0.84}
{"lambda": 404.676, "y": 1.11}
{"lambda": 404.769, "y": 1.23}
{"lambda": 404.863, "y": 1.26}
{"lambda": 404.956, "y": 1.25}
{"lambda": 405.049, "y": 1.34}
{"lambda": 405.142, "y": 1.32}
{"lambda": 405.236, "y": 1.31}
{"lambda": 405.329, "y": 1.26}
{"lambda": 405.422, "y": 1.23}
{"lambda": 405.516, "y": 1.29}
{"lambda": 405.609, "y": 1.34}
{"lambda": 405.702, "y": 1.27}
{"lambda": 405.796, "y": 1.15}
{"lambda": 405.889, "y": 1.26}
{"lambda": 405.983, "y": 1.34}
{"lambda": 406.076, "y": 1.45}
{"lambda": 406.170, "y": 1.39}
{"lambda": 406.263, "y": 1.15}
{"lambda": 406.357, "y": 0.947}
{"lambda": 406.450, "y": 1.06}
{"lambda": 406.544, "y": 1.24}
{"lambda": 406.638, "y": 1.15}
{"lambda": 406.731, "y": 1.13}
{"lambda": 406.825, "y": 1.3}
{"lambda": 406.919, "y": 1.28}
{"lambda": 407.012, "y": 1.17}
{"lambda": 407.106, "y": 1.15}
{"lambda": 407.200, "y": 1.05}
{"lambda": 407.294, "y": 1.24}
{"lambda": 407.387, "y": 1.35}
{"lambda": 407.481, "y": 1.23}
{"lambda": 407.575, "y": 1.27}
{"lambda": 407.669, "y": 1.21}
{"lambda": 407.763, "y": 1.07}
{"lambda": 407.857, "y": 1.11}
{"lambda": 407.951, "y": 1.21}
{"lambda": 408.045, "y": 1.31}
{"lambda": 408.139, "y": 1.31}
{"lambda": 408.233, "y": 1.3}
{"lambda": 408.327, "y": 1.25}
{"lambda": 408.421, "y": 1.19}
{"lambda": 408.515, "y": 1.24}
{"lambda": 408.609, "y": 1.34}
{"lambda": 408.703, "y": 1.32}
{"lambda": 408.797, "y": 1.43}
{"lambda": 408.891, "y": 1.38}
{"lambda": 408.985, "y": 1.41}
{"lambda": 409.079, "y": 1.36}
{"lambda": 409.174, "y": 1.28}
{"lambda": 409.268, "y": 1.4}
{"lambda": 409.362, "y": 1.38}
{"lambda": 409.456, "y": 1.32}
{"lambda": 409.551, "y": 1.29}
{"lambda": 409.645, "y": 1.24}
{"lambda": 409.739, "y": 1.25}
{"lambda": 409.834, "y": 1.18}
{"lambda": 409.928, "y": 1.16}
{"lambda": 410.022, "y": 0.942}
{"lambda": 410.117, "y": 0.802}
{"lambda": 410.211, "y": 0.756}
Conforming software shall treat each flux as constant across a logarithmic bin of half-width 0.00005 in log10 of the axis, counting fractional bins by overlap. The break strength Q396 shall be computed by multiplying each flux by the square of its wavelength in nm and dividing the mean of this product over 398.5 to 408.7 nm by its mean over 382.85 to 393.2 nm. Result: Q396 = 1.4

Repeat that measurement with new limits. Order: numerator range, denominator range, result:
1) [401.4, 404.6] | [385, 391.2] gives 1.35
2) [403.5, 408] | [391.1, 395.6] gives 1.59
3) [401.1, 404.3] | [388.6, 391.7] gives 1.37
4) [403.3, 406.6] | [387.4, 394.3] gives 1.54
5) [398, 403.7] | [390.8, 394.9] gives 1.60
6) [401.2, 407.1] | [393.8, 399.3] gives 1.39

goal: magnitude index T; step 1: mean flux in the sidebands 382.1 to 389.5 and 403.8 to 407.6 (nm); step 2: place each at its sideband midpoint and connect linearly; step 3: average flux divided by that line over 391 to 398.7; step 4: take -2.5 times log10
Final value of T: 0.25 mag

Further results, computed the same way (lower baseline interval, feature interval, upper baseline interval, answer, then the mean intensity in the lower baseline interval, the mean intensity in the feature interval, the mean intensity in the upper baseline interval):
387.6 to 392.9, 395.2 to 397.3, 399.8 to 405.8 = 0.440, 0.965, 0.731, 1.25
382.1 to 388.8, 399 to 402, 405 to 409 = -0.092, 0.918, 1.25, 1.25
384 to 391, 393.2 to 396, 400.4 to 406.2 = 0.339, 0.997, 0.818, 1.25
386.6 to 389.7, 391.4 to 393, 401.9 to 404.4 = 0.154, 0.967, 0.91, 1.28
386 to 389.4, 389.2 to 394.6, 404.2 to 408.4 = 0.200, 0.98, 0.856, 1.22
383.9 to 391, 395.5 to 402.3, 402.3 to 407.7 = 0.089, 0.991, 1.07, 1.24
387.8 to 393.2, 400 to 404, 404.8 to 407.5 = -0.096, 0.934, 1.26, 1.24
